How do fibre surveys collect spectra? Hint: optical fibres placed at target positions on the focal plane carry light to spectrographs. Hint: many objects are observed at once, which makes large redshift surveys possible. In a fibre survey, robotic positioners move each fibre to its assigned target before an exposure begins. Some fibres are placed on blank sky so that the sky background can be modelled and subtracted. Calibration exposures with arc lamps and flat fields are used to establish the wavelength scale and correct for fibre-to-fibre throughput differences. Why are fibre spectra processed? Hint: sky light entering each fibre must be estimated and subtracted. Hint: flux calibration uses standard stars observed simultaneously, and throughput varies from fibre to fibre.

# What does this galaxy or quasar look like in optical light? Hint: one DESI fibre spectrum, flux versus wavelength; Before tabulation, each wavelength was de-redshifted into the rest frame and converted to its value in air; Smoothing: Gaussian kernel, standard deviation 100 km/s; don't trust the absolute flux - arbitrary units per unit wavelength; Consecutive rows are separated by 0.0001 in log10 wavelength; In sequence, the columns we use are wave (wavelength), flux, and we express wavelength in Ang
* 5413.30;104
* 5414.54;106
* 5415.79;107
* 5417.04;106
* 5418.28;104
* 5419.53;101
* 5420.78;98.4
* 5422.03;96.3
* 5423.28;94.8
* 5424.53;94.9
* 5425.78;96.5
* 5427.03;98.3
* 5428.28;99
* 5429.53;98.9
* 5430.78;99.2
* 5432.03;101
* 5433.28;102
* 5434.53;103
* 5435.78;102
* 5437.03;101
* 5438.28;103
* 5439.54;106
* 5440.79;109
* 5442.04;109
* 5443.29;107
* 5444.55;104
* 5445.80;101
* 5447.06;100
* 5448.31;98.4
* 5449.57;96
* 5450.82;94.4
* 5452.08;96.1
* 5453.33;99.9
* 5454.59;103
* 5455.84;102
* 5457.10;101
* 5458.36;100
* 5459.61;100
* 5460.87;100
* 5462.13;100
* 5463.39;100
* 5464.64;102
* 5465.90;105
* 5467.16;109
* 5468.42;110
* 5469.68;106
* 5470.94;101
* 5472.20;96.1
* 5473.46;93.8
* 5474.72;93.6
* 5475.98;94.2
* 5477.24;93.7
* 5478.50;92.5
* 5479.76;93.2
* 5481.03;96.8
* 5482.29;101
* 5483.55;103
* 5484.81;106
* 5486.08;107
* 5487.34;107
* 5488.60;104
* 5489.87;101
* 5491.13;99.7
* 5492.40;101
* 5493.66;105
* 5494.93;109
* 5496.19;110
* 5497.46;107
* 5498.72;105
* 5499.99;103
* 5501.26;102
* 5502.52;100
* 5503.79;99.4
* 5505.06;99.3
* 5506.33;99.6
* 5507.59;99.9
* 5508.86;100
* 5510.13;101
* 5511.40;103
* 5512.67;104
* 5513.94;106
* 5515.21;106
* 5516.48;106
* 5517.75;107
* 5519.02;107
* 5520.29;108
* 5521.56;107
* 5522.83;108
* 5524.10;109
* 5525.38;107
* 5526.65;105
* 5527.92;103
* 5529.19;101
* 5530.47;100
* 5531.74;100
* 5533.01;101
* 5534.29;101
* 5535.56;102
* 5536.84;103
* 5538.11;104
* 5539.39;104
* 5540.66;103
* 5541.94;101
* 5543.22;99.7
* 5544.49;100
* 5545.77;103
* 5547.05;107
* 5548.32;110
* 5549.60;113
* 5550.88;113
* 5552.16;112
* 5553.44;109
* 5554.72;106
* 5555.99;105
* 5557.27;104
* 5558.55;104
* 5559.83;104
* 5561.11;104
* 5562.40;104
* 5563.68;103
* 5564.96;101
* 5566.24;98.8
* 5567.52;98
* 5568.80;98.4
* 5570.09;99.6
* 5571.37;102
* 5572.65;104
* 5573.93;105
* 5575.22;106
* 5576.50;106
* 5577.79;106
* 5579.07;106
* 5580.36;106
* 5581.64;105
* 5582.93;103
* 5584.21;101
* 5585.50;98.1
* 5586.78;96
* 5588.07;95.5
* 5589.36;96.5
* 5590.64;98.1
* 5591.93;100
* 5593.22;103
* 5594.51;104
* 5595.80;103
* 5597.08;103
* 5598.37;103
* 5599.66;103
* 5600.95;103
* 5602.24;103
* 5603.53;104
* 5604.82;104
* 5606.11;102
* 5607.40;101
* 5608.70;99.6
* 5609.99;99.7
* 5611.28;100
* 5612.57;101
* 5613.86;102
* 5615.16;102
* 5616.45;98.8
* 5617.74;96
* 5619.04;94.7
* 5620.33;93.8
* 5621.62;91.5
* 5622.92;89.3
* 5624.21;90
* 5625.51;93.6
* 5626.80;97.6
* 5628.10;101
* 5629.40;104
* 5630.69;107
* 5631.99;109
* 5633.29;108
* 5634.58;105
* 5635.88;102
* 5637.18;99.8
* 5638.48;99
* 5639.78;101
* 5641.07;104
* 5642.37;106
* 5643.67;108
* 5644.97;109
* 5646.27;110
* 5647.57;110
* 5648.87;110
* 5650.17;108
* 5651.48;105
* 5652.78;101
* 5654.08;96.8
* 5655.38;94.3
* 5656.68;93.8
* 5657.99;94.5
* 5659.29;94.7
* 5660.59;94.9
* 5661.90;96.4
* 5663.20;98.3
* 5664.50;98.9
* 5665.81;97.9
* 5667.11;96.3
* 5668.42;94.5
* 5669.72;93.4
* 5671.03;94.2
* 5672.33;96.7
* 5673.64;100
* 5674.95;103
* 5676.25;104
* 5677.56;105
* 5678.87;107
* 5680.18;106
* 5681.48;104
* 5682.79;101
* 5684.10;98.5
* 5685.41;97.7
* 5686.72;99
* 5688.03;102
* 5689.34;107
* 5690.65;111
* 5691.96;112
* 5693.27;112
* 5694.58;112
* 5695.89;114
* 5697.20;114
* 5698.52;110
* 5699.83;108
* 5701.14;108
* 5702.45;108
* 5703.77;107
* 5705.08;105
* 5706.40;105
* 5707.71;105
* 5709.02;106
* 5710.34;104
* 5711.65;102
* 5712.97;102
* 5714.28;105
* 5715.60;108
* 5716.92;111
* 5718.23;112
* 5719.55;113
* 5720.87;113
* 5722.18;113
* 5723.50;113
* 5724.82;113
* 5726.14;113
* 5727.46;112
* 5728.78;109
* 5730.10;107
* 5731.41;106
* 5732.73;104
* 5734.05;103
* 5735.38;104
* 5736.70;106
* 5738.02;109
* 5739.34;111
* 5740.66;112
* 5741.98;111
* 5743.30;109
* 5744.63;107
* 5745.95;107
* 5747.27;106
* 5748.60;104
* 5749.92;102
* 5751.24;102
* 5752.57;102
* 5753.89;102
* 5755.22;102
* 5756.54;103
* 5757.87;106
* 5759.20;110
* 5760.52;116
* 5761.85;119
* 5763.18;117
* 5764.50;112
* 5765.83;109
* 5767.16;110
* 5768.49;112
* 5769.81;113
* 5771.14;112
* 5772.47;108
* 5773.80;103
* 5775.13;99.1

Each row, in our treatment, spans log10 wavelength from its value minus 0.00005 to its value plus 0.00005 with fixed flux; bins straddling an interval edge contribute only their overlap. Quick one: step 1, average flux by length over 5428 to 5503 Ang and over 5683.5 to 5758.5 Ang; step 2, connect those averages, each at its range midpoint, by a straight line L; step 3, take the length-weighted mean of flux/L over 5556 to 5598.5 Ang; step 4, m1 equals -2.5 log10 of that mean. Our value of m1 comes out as 0.02 mag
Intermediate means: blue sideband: 102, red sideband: 107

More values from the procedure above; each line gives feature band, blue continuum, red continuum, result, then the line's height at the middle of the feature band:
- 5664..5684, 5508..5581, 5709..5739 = 0.074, 107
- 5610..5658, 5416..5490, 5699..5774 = 0.046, 105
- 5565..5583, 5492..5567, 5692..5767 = 0.022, 105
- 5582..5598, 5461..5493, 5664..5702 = 0.022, 102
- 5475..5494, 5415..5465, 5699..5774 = 0.020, 102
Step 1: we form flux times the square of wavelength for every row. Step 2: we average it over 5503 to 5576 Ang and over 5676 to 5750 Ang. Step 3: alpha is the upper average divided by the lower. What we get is 1.1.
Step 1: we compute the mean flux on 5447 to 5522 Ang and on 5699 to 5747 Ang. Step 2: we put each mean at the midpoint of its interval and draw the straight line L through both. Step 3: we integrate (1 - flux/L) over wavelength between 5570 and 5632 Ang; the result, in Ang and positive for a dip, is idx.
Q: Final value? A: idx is 2.4 Ang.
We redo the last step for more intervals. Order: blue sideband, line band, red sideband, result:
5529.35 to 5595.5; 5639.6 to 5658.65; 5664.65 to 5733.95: 0.2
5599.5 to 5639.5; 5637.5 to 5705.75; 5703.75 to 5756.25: 0.2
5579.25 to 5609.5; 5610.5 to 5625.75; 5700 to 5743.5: 1.0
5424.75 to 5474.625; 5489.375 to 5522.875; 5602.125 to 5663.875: -0.9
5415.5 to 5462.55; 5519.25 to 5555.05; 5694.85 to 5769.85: -0.6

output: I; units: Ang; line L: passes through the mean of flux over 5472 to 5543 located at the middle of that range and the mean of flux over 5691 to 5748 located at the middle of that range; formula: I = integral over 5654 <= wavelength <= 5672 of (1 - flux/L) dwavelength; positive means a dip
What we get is 1.9 Ang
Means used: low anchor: 102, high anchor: 109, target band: 95.6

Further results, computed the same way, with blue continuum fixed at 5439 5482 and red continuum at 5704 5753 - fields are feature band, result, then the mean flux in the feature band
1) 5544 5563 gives -0.7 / 107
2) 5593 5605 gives 0.1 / 103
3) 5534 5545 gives 0.0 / 102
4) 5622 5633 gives 0.6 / 99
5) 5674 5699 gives 0.0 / 106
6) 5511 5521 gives -0.4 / 106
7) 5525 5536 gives 0.0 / 102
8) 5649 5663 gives 0.9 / 98.4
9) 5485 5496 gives -0.4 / 104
